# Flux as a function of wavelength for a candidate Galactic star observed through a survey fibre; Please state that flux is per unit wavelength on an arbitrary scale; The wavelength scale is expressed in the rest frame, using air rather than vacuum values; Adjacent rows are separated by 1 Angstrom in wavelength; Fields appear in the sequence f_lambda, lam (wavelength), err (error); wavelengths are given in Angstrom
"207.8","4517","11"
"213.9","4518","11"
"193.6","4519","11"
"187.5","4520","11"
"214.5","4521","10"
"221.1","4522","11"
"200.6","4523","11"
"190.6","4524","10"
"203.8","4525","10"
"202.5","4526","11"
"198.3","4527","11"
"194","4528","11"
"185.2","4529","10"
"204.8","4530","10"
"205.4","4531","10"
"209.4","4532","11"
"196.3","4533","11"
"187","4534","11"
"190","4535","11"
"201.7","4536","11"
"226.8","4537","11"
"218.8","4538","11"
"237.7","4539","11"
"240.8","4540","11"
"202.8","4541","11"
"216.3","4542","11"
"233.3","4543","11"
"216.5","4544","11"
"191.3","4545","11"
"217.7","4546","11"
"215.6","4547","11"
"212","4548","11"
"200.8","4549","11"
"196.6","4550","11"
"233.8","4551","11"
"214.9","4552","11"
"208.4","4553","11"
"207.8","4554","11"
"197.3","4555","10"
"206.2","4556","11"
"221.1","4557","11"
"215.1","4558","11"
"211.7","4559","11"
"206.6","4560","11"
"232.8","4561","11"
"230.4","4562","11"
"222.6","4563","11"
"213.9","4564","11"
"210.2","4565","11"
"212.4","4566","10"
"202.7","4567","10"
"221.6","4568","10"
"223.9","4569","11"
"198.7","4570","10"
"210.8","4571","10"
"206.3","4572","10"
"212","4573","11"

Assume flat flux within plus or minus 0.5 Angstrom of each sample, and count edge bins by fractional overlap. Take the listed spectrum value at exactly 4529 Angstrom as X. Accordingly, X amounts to 185.2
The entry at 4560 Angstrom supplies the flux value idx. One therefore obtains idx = 206.6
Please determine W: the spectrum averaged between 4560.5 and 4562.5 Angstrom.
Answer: 232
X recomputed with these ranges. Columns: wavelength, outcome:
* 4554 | 207.8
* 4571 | 210.8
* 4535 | 190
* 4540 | 240.8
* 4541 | 202.8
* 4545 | 191.3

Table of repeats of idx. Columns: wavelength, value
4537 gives 226.8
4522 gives 221.1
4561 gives 232.8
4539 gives 237.7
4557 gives 221.1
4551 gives 233.8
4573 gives 212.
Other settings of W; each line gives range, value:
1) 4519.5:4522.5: 208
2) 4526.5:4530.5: 196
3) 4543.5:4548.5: 211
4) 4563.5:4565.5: 212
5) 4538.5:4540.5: 239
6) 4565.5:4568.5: 212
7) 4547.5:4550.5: 203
